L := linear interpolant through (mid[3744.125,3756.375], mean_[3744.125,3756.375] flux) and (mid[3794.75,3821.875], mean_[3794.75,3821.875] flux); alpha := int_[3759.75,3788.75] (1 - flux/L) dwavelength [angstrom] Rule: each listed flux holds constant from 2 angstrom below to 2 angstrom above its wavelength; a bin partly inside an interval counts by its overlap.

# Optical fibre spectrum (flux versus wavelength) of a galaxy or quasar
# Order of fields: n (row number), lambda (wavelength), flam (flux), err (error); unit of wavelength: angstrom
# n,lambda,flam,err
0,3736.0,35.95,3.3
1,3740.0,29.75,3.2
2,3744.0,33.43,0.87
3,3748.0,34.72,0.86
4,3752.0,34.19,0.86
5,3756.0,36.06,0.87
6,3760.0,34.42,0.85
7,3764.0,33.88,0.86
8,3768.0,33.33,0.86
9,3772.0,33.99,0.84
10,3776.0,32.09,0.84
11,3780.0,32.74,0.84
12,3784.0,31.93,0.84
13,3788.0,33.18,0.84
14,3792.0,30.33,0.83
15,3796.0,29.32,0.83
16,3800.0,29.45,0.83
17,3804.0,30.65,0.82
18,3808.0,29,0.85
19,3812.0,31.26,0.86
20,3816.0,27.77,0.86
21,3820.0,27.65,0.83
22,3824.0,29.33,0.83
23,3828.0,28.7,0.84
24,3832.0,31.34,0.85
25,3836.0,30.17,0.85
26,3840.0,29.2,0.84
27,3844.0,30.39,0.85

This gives -0.6 angstrom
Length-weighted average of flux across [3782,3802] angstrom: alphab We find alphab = 30.8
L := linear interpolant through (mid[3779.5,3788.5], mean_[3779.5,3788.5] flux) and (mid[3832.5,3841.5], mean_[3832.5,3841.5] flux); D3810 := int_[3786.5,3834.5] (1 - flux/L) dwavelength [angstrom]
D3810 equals 2.22 angstrom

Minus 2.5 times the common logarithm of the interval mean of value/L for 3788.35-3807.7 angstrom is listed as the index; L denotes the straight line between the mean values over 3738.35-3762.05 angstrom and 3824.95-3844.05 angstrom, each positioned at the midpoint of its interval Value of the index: 0.05 mag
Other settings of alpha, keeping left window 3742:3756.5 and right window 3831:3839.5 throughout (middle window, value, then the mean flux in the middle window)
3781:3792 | 0.2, 32.2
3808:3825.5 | 1.3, 29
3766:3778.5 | 0.1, 33.1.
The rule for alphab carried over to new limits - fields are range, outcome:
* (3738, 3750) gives 32.6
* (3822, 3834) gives 29.8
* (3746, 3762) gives 34.8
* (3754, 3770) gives 34.4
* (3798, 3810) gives 29.7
